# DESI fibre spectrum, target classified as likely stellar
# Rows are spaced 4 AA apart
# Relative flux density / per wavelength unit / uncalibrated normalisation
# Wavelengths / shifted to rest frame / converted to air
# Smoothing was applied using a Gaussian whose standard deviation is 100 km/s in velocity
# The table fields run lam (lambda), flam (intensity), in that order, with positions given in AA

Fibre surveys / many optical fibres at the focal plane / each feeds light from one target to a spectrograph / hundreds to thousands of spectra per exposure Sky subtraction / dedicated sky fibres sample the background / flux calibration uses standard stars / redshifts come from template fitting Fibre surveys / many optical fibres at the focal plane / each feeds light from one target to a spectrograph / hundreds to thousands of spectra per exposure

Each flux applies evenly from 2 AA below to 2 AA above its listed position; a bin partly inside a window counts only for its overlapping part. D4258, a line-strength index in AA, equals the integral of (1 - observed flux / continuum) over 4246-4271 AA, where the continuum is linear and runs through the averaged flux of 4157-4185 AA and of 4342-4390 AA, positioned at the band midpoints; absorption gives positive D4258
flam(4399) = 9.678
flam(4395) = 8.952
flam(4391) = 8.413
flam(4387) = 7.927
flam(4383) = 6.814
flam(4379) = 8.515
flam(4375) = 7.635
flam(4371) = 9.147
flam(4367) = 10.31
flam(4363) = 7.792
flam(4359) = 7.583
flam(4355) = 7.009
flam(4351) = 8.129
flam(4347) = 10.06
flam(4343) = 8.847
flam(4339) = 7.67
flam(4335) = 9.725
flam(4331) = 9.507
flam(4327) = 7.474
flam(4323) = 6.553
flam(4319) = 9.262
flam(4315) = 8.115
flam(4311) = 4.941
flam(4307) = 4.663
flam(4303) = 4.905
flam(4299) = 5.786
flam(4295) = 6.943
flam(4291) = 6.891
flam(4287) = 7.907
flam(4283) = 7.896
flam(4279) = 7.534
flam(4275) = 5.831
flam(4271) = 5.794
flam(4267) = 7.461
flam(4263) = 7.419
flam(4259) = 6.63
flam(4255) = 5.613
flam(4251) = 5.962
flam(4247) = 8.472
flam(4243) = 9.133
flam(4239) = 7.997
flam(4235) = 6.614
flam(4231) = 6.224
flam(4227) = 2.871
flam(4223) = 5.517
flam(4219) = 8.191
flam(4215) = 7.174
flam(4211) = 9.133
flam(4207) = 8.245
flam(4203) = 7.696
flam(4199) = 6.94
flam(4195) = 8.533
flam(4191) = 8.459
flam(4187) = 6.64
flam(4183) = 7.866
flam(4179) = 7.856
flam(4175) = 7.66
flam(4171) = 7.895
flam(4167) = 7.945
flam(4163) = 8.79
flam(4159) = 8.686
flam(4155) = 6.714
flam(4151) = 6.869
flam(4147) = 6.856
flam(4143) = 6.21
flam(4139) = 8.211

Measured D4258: 4.3 AA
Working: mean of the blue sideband 8.1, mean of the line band 6.77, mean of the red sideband 8.3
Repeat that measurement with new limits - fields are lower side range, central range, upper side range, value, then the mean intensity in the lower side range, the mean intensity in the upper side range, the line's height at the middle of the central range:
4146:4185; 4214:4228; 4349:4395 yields 3.2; 7.74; 8.15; 7.85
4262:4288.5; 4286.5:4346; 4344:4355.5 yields 4.9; 7.09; 8.62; 7.93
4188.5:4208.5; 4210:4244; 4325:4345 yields 5.2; 7.93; 8.64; 8.08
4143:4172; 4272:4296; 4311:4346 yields 2.8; 7.57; 8.24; 8.07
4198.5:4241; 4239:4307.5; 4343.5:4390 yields 5.4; 6.96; 8.29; 7.45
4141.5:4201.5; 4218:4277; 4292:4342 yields 6.0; 7.61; 7.16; 7.37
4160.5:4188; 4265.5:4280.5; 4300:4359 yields 2.1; 7.87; 7.6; 7.7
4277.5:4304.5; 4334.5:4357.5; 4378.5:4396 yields -2.9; 6.86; 8.04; 7.54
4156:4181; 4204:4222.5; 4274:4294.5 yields -0.4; 8.08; 7.26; 7.76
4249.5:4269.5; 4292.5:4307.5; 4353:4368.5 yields 3.1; 6.61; 8.1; 7.21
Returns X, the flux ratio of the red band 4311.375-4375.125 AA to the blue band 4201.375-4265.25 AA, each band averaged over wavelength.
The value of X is 1.2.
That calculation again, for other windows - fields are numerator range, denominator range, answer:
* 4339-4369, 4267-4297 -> 1.21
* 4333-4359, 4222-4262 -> 1.30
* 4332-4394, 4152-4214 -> 1.06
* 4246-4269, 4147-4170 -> 0.89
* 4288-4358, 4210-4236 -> 1.16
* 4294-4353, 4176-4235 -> 1.04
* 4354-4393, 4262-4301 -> 1.17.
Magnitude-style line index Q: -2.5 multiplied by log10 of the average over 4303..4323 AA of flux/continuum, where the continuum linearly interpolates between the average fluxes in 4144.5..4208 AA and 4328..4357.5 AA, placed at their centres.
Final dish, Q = 0.28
